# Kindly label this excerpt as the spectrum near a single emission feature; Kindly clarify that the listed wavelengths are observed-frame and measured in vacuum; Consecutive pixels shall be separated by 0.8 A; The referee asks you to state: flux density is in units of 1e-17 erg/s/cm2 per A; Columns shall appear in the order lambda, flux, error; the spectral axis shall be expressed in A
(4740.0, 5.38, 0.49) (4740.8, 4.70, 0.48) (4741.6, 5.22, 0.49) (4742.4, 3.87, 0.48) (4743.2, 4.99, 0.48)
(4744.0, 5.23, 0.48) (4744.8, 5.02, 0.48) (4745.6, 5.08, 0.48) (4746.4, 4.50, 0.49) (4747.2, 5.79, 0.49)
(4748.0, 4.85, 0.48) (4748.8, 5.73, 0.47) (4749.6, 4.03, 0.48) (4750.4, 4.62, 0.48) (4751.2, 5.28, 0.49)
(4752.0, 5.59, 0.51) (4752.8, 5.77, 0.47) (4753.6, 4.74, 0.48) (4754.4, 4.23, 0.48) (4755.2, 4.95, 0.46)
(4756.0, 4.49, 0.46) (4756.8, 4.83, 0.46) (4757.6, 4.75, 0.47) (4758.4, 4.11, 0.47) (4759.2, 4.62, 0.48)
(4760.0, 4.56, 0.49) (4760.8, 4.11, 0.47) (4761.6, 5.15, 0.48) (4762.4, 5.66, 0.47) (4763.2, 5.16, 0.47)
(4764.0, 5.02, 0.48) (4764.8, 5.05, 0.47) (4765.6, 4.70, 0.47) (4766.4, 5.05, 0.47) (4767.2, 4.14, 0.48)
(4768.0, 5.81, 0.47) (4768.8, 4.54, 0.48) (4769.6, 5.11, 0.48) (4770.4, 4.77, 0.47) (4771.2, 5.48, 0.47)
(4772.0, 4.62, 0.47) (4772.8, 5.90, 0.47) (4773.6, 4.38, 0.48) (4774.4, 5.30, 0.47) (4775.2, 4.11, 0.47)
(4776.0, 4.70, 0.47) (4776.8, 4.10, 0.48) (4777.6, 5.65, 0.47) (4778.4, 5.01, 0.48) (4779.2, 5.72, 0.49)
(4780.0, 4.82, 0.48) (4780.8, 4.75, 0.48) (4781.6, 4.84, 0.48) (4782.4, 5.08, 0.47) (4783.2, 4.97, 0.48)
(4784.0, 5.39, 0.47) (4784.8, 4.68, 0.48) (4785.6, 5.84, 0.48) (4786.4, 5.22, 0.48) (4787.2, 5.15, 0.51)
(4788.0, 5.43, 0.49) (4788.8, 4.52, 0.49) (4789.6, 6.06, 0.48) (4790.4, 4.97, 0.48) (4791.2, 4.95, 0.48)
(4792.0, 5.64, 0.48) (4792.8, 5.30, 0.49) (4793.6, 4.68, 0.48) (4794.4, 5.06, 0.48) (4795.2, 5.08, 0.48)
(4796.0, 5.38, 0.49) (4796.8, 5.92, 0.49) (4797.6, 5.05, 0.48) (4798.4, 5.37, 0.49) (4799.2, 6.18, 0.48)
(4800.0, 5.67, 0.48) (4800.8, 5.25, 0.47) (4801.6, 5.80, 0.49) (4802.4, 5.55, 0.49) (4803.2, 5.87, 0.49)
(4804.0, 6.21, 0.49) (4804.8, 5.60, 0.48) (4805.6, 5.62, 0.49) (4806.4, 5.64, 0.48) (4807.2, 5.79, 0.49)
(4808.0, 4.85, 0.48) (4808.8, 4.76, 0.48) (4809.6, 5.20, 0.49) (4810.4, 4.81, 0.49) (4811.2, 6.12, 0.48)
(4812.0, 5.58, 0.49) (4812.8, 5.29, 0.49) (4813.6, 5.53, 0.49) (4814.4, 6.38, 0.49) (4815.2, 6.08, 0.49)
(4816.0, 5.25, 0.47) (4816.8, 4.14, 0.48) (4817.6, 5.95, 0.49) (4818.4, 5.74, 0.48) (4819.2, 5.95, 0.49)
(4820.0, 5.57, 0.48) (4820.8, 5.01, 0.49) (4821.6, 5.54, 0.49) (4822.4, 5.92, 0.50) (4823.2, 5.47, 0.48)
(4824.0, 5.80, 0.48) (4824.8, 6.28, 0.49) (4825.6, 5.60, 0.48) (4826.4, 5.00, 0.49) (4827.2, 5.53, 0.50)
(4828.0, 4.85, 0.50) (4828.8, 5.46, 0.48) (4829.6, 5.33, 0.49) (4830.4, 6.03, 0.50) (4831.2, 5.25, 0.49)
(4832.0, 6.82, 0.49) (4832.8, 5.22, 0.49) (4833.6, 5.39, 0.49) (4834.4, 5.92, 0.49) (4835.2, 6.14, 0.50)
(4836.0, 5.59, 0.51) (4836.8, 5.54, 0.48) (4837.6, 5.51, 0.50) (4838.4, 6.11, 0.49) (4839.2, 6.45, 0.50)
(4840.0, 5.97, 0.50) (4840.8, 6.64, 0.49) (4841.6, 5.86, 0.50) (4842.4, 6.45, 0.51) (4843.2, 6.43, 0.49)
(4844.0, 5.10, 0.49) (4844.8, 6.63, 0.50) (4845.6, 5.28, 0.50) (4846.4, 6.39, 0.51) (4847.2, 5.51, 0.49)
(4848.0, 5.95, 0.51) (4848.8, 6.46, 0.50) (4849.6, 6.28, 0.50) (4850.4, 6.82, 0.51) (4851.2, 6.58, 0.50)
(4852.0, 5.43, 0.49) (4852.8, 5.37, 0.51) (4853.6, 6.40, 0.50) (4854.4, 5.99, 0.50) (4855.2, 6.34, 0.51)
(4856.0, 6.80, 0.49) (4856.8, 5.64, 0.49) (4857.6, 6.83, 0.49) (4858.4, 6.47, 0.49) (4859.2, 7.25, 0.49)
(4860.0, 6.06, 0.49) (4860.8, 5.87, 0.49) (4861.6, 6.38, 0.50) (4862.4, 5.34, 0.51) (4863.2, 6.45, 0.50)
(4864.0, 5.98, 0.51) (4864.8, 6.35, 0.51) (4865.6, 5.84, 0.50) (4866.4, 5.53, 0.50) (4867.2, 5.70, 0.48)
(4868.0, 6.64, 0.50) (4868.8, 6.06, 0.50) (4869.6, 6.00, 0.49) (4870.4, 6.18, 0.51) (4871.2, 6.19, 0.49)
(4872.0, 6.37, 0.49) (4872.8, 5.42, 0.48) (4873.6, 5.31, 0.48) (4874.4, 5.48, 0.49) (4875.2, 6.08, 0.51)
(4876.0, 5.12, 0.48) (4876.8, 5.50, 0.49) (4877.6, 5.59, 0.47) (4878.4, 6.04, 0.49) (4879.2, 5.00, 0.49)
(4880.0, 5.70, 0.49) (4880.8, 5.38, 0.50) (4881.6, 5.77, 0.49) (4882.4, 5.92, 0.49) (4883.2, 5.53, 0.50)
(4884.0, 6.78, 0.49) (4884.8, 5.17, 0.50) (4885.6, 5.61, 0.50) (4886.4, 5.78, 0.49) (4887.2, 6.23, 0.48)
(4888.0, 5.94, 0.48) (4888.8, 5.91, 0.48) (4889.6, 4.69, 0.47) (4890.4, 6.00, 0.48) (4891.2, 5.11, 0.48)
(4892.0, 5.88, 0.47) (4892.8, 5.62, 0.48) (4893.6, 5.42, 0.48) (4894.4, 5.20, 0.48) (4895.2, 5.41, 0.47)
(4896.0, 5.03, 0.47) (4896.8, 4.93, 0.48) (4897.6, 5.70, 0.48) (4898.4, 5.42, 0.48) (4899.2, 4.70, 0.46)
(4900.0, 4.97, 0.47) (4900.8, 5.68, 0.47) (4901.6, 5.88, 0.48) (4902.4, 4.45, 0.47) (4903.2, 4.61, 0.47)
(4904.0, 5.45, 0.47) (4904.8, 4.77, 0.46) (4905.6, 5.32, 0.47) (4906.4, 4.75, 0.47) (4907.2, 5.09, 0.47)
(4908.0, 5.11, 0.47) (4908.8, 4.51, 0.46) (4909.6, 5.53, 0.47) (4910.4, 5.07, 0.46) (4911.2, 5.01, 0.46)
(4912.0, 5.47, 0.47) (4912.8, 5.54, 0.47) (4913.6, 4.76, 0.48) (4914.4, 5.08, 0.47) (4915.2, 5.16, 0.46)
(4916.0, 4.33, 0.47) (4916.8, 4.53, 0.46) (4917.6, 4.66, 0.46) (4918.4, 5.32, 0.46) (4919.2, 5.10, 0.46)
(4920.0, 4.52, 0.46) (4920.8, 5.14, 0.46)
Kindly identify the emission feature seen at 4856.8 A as C III] 1909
